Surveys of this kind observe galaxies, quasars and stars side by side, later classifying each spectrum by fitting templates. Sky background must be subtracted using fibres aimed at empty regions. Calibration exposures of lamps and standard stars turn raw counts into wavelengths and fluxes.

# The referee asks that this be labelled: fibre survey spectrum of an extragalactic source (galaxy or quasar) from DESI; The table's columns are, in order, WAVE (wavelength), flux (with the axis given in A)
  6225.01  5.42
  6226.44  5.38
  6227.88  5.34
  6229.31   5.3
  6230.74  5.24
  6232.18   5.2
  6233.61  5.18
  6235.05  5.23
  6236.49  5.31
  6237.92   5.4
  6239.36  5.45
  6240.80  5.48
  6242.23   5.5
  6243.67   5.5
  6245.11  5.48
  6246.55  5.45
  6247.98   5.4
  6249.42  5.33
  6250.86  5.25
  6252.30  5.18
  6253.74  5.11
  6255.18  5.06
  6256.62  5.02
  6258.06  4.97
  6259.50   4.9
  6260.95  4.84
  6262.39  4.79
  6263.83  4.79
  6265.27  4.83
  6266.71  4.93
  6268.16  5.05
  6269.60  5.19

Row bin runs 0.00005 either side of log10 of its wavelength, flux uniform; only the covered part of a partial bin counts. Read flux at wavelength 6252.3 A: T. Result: 5.18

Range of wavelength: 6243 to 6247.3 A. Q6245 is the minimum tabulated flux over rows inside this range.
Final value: 5.45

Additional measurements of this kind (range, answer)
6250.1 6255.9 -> 5.06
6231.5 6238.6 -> 5.18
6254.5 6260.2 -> 4.9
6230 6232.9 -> 5.2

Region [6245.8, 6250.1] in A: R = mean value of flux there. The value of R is 5.4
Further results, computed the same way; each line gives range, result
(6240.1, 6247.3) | 5.49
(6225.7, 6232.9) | 5.3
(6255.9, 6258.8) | 5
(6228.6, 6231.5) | 5.27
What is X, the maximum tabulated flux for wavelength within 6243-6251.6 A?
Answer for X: 5.5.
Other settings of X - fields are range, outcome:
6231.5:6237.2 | 5.31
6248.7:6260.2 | 5.33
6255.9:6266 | 5.02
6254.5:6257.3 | 5.06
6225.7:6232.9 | 5.38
